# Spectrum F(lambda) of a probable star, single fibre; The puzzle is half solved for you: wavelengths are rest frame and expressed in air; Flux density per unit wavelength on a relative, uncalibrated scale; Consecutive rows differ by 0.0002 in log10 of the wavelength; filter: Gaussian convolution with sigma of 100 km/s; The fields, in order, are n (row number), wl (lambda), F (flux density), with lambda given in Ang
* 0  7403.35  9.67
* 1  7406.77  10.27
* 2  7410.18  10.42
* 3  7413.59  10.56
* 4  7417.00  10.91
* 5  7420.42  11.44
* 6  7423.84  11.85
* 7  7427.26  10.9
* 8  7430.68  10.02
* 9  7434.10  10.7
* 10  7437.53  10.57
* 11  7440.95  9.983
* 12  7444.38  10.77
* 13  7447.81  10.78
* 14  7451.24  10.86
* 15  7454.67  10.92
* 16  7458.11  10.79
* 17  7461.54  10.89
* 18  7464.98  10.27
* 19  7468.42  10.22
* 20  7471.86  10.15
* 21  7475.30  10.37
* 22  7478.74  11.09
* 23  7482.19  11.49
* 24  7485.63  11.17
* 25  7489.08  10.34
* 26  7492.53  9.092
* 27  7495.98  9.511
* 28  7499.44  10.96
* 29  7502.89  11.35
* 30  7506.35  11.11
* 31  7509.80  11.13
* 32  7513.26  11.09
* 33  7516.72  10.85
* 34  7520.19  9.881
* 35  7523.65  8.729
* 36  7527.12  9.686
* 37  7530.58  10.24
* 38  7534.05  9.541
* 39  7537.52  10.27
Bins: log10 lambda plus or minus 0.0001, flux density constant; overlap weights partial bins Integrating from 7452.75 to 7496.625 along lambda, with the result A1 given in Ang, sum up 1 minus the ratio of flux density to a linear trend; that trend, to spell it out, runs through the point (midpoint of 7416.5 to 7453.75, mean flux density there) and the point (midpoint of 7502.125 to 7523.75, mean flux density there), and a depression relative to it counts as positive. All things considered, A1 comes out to 1.0 Ang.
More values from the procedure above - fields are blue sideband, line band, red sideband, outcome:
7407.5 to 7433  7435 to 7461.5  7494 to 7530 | 0.08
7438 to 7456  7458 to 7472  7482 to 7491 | 0.38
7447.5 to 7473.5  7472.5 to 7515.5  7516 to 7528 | -2.59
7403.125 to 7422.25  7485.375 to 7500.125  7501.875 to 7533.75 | 0.53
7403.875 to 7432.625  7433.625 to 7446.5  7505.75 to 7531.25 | 0.19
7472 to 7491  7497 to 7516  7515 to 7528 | -1.65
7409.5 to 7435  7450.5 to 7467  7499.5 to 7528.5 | 0.00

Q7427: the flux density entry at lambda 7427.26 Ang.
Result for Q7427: 10.9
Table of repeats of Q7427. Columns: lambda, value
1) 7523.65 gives 8.729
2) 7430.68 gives 10.02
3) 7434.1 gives 10.7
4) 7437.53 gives 10.57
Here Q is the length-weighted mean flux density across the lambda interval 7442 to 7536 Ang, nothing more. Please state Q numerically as 10.5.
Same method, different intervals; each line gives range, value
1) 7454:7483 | 10.7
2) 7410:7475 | 10.7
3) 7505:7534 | 10.3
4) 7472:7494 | 10.6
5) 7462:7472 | 10.3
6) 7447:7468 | 10.7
